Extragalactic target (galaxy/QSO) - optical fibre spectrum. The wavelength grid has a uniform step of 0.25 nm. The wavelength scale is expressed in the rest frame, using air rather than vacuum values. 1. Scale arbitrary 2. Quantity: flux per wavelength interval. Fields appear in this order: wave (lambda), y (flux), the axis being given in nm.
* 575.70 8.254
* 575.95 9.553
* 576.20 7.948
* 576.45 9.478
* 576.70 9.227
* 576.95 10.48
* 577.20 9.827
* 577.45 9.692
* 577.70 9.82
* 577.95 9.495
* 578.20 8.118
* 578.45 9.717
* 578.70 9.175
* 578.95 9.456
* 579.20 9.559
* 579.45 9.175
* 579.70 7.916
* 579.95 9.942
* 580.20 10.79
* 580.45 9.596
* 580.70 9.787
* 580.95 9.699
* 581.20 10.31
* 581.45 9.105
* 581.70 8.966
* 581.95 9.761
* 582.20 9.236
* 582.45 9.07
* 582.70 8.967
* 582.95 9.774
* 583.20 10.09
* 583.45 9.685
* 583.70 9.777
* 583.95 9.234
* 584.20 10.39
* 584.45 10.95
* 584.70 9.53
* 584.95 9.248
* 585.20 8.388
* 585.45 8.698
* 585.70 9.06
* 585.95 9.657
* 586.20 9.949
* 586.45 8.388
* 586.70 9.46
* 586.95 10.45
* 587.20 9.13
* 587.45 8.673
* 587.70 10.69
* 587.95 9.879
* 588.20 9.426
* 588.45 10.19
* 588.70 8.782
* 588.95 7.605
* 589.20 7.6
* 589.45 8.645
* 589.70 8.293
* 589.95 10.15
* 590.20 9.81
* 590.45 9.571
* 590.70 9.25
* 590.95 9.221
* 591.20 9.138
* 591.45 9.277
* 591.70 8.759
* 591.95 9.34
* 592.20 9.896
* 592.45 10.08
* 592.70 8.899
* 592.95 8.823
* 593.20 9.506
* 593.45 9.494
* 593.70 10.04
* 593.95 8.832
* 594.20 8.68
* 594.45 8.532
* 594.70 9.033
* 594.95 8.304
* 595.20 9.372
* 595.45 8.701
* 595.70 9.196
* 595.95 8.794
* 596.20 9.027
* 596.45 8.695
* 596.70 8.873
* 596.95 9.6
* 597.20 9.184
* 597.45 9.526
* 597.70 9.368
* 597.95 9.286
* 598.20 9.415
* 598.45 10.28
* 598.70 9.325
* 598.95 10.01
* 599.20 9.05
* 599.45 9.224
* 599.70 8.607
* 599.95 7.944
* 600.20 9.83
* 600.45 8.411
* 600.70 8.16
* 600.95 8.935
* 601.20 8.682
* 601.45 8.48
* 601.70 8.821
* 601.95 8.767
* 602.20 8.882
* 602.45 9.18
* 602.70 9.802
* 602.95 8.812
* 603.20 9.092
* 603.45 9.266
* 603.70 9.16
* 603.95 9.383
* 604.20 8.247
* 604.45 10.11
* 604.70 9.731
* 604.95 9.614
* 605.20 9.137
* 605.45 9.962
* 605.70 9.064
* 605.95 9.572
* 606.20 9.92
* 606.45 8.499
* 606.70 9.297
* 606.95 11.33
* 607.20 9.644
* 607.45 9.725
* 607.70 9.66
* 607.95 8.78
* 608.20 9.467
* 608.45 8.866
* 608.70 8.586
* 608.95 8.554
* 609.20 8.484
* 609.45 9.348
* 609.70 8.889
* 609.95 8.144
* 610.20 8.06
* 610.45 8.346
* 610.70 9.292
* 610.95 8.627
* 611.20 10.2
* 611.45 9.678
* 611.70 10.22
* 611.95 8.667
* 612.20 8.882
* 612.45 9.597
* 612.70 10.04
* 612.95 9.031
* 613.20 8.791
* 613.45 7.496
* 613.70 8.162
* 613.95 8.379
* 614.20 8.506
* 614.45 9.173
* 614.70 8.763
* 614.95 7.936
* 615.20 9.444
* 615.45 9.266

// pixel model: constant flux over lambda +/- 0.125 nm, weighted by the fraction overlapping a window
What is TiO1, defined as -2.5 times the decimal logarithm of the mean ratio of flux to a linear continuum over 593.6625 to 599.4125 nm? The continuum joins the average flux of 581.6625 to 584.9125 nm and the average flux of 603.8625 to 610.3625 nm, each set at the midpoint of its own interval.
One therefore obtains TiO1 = 0.03 mag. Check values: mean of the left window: 9.66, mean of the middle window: 9.17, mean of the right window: 9.23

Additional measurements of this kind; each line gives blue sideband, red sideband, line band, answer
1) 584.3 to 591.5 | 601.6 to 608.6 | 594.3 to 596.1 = 0.055 mag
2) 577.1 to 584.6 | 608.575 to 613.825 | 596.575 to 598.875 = -0.028 mag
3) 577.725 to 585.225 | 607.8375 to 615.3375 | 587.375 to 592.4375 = 0.012 mag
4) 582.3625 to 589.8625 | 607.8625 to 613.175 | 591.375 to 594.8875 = 0.004 mag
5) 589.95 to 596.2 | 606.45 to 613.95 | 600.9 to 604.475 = 0.014 mag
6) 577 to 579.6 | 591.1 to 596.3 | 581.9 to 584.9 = -0.042 mag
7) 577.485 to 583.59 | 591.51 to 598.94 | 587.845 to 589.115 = 0.026 mag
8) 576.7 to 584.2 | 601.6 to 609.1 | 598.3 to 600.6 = 0.021 mag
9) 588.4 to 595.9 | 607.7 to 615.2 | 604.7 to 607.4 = -0.079 mag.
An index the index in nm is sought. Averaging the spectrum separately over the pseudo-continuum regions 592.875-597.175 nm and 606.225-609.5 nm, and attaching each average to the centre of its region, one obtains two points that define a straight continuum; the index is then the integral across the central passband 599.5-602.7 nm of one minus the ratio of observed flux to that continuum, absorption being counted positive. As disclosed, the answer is 0.13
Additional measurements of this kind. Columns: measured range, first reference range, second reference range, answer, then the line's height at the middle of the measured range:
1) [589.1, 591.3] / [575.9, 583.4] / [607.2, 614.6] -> 0.05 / 9.29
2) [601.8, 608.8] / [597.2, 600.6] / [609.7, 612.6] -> -0.15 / 9.15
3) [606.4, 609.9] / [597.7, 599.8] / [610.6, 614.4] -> -0.02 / 9.16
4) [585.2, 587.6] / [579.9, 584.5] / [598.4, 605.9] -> 0.09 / 9.6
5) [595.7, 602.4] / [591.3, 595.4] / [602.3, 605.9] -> 0.15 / 9.25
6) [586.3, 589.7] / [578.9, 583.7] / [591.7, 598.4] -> 0.09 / 9.36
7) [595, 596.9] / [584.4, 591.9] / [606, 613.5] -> 0.05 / 9.21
